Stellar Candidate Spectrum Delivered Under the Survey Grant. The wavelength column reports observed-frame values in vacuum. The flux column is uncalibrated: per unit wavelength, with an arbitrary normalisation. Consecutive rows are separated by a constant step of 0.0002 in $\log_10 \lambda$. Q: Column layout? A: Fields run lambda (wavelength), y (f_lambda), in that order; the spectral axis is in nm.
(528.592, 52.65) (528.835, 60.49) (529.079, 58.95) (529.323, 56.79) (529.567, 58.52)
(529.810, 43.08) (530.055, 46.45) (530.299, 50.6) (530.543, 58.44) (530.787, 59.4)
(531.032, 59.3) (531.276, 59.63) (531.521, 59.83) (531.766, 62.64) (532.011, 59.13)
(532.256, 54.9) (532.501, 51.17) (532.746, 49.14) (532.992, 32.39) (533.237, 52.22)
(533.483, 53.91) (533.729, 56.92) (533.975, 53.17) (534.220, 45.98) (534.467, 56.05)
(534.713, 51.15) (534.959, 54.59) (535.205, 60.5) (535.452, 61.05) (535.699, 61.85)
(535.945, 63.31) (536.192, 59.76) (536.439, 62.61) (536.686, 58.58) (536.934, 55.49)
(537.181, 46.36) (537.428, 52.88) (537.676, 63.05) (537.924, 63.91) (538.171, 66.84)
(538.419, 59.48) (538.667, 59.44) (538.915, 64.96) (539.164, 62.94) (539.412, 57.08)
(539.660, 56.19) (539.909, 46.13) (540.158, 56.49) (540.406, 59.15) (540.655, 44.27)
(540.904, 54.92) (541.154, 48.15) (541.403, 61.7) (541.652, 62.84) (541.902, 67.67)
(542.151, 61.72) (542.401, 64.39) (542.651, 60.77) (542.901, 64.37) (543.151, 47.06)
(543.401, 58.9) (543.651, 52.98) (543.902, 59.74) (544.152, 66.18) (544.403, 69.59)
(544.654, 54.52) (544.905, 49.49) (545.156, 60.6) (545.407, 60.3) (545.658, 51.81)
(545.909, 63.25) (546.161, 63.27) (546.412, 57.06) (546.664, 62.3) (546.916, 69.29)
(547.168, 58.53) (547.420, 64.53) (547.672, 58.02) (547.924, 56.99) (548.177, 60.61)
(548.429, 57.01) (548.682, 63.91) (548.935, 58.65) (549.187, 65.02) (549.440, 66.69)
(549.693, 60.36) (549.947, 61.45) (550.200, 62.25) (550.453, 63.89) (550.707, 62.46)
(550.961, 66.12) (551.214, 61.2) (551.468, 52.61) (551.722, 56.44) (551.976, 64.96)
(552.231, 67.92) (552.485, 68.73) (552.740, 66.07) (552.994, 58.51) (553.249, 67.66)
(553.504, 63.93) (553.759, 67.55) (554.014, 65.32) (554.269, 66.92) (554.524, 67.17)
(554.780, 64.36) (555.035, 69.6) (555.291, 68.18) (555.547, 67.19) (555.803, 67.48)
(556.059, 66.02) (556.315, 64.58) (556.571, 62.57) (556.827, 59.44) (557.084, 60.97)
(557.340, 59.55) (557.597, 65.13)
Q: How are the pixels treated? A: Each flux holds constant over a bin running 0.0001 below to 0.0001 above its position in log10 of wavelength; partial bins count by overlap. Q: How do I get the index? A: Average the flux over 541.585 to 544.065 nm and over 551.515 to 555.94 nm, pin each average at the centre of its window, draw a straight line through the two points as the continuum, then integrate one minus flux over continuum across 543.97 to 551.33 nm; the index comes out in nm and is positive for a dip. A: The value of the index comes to 0.150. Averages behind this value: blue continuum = 60.1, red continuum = 65.5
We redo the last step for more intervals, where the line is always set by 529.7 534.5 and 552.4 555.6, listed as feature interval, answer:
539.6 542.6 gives 0.075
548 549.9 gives 0.047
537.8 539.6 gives -0.151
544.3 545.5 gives 0.042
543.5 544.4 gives -0.011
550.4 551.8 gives 0.088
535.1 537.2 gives -0.146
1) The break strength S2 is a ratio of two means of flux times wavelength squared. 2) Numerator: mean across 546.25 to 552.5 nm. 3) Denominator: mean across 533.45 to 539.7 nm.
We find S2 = 1.11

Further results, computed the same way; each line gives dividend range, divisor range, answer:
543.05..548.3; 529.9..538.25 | 1.11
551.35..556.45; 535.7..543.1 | 1.17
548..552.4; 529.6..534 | 1.24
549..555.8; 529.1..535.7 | 1.28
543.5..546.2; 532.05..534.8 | 1.21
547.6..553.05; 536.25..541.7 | 1.12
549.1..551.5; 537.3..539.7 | 1.07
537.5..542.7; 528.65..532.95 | 1.11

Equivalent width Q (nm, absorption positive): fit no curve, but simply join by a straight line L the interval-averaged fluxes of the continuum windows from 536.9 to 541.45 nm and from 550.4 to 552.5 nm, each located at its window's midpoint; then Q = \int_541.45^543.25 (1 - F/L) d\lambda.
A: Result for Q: -0.10 nm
